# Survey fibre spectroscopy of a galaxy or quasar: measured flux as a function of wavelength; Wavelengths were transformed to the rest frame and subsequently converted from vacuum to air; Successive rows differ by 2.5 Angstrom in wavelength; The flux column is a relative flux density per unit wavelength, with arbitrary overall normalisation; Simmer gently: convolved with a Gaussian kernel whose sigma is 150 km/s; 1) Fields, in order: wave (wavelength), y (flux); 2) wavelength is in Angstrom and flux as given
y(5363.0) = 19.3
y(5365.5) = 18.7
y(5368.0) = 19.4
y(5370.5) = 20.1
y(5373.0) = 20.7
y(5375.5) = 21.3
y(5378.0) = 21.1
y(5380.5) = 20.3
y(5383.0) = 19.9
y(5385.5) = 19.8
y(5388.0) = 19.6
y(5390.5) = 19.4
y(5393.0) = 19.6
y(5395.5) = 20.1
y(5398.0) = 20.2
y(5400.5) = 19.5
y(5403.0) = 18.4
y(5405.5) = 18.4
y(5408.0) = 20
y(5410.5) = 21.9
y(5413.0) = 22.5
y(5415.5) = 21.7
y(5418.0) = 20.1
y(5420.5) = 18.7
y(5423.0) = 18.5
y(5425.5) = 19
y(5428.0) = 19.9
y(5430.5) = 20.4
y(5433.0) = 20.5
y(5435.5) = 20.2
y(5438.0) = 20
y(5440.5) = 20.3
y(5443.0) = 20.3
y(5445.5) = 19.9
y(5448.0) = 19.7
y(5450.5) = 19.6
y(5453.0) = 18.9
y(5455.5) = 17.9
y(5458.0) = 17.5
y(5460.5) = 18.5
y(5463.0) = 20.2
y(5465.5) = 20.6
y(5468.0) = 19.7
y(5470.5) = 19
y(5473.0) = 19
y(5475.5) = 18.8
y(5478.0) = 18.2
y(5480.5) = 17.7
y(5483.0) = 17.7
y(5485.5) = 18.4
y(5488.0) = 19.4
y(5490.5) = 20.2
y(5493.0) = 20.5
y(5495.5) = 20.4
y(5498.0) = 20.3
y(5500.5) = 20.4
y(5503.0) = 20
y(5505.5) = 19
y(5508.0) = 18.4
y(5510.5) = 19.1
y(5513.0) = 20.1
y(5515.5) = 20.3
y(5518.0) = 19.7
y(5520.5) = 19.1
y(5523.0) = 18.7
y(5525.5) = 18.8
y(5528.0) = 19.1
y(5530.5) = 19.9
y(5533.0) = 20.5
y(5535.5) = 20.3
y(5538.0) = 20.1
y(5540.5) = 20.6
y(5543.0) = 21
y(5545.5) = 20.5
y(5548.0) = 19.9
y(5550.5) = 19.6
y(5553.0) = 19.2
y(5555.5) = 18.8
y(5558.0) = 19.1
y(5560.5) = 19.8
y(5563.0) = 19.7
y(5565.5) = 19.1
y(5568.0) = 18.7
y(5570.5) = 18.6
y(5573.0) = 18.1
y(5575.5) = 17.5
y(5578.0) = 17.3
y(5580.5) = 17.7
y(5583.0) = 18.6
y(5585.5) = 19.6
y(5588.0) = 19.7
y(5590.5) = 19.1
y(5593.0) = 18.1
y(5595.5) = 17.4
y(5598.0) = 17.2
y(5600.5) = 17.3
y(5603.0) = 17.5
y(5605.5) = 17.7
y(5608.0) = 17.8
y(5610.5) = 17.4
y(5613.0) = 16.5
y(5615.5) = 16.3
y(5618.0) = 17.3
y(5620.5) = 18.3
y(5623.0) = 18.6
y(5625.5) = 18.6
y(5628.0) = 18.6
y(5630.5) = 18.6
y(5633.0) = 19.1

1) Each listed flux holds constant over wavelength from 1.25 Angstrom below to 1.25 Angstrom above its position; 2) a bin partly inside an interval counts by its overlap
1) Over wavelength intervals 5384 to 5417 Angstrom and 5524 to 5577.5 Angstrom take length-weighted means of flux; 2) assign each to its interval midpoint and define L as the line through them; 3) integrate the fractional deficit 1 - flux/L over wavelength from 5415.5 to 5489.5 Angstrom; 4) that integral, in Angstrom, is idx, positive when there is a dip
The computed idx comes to 2.1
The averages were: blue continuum 20.1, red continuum 19.4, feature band 19.3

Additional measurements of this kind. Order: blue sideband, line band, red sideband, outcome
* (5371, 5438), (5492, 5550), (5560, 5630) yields -2.98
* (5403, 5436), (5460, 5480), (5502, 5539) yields 0.59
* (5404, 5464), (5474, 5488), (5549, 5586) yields 0.81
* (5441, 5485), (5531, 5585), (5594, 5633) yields -3.20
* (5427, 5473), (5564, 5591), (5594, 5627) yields -0.87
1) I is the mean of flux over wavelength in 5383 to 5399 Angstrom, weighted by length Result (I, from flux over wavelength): 19.8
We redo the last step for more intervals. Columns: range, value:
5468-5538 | 19.4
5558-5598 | 18.6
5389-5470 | 19.7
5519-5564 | 19.7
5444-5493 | 19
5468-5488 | 18.5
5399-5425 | 19.9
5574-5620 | 17.8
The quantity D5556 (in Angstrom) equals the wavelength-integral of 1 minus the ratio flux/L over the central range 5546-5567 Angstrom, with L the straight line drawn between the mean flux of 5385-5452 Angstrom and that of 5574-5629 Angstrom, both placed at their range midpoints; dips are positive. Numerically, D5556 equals -1.2 Angstrom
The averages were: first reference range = 19.9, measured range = 19.4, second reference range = 17.9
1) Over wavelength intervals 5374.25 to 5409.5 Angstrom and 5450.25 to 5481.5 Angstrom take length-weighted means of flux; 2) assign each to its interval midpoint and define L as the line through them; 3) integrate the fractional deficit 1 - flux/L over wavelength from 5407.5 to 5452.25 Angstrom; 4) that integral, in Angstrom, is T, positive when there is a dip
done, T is -1.9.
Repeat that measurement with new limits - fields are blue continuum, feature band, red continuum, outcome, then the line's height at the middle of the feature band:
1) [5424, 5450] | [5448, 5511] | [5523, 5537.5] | 2.06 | 19.8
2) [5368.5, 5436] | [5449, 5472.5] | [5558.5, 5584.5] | 0.51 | 19.5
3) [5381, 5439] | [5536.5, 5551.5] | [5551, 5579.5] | -1.11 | 18.9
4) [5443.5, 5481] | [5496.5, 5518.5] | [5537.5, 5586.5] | -0.69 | 19.1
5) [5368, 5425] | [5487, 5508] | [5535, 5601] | -0.55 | 19.4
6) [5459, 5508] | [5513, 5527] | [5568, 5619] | -0.40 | 18.8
